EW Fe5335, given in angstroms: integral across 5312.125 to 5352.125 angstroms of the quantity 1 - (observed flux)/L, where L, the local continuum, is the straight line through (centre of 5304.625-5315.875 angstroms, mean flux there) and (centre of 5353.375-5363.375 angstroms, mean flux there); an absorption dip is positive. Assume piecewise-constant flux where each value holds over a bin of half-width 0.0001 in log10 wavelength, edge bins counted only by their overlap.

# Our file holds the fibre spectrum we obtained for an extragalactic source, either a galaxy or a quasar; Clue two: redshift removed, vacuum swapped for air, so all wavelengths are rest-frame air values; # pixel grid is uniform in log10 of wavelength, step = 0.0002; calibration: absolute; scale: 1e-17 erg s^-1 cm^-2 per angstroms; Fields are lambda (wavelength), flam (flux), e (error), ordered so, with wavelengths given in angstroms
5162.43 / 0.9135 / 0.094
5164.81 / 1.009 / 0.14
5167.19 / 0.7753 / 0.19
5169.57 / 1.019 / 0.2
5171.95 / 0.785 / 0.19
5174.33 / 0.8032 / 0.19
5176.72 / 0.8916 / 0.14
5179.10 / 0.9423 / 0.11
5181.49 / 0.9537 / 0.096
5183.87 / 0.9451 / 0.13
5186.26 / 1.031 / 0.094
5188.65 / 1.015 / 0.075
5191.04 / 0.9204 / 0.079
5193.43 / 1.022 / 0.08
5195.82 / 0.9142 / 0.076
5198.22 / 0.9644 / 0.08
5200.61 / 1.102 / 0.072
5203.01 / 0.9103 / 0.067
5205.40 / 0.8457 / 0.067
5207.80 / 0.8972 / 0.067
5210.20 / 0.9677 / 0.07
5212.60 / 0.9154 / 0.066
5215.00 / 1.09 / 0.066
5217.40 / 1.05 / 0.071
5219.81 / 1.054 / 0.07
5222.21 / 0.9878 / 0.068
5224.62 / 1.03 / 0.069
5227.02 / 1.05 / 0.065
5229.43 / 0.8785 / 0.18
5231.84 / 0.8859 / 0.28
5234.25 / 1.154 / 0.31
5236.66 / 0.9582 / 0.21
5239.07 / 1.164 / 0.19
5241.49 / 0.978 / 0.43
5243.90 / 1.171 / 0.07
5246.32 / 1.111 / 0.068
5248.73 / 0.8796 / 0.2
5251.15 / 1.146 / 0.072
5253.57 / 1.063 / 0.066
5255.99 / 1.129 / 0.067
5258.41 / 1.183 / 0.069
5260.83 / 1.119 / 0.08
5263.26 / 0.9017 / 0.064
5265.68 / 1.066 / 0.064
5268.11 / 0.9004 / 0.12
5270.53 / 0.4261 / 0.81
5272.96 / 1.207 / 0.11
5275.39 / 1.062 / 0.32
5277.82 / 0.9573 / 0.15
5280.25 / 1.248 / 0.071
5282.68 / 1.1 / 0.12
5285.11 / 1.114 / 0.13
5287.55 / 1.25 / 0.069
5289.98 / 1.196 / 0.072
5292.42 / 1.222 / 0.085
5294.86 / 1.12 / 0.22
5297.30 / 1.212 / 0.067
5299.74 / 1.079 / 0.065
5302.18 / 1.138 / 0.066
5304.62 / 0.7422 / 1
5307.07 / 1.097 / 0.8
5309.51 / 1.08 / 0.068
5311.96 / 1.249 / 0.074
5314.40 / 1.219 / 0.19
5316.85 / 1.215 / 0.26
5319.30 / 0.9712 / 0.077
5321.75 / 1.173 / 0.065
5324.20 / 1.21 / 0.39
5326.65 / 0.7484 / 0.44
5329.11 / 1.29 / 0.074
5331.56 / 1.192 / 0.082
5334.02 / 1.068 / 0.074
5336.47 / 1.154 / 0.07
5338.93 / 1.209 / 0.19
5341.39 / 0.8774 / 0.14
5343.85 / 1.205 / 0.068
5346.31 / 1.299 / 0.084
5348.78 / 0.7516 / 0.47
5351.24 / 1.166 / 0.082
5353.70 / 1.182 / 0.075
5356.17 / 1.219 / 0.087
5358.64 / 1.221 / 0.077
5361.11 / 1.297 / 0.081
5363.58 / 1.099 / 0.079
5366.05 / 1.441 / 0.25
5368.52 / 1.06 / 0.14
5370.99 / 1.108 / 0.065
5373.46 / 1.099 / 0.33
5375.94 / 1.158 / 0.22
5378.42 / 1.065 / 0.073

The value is 1.7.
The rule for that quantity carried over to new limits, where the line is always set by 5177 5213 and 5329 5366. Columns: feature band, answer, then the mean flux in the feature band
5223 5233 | 0.4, 0.962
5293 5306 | 0.3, 1.07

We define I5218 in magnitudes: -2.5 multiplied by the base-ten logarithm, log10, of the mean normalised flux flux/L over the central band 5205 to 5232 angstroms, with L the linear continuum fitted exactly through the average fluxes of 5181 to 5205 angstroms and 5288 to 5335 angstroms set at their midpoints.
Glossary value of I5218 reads 0.03 mag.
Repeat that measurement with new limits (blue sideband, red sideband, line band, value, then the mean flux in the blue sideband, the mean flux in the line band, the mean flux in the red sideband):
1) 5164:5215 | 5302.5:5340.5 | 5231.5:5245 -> -0.06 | 0.938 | 1.06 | 1.11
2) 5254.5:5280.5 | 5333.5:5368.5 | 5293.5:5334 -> -0.02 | 1.01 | 1.11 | 1.15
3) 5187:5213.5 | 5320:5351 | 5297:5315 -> -0.03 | 0.954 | 1.09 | 1.1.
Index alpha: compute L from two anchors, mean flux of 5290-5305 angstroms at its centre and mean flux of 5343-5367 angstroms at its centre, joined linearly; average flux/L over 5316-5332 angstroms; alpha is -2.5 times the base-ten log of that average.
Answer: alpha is 0.037 mag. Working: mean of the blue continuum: 1.11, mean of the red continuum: 1.18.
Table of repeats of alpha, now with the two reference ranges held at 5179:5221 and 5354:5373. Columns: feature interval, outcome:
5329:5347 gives 0.01 mag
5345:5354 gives 0.09 mag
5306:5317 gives -0.04 mag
